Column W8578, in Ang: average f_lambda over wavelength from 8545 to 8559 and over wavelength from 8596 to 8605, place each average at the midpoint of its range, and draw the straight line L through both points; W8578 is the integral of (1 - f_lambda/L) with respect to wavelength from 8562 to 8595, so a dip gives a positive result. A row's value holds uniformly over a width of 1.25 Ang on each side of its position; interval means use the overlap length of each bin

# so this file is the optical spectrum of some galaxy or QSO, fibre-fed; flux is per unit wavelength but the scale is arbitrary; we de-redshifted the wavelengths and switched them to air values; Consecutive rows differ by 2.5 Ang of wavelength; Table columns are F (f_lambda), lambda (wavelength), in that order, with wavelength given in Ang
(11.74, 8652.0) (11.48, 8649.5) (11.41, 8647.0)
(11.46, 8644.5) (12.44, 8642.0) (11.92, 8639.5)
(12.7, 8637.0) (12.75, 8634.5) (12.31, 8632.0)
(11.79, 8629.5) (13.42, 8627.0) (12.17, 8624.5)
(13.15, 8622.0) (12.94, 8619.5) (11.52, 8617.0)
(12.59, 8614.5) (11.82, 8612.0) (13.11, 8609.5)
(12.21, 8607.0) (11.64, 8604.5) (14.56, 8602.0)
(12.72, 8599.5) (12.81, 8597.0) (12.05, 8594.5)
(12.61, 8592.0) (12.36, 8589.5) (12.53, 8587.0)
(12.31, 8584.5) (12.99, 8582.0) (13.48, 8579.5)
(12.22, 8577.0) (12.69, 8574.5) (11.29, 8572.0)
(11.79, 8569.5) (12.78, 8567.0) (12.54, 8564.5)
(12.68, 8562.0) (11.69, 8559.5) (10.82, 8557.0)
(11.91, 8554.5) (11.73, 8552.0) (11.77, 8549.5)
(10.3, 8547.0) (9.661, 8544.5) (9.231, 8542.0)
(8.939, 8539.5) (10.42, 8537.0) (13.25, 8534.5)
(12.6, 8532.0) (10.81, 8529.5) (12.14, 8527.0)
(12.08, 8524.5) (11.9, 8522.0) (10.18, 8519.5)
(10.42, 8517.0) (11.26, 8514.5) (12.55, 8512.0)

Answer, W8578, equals -0.64 Ang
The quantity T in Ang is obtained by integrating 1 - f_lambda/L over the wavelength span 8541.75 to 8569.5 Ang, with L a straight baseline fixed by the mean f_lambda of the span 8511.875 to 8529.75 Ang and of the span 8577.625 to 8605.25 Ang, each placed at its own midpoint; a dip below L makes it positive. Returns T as 1.4 Ang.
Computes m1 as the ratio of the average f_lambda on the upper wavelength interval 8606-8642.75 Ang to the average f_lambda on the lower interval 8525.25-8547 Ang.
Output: 1.15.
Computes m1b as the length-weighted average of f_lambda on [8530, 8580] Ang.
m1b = 11.5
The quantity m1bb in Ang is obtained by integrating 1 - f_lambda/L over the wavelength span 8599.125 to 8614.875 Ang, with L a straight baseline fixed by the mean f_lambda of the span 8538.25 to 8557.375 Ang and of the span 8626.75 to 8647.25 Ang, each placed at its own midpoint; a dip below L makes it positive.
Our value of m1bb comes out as -1.4 Ang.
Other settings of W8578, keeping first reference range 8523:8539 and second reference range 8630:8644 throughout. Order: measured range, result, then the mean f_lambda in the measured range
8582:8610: -1.2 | 12.6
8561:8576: -0.4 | 12.3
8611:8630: -0.3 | 12.5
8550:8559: 0.3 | 11.5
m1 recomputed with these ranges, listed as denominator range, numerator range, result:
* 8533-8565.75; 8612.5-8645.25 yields 1.11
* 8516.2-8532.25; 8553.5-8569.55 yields 1.06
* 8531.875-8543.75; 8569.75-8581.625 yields 1.16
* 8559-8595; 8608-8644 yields 1.00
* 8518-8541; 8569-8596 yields 1.10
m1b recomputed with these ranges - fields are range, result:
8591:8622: 12.6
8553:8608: 12.4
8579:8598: 12.6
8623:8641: 12.4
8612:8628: 12.6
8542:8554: 10.8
